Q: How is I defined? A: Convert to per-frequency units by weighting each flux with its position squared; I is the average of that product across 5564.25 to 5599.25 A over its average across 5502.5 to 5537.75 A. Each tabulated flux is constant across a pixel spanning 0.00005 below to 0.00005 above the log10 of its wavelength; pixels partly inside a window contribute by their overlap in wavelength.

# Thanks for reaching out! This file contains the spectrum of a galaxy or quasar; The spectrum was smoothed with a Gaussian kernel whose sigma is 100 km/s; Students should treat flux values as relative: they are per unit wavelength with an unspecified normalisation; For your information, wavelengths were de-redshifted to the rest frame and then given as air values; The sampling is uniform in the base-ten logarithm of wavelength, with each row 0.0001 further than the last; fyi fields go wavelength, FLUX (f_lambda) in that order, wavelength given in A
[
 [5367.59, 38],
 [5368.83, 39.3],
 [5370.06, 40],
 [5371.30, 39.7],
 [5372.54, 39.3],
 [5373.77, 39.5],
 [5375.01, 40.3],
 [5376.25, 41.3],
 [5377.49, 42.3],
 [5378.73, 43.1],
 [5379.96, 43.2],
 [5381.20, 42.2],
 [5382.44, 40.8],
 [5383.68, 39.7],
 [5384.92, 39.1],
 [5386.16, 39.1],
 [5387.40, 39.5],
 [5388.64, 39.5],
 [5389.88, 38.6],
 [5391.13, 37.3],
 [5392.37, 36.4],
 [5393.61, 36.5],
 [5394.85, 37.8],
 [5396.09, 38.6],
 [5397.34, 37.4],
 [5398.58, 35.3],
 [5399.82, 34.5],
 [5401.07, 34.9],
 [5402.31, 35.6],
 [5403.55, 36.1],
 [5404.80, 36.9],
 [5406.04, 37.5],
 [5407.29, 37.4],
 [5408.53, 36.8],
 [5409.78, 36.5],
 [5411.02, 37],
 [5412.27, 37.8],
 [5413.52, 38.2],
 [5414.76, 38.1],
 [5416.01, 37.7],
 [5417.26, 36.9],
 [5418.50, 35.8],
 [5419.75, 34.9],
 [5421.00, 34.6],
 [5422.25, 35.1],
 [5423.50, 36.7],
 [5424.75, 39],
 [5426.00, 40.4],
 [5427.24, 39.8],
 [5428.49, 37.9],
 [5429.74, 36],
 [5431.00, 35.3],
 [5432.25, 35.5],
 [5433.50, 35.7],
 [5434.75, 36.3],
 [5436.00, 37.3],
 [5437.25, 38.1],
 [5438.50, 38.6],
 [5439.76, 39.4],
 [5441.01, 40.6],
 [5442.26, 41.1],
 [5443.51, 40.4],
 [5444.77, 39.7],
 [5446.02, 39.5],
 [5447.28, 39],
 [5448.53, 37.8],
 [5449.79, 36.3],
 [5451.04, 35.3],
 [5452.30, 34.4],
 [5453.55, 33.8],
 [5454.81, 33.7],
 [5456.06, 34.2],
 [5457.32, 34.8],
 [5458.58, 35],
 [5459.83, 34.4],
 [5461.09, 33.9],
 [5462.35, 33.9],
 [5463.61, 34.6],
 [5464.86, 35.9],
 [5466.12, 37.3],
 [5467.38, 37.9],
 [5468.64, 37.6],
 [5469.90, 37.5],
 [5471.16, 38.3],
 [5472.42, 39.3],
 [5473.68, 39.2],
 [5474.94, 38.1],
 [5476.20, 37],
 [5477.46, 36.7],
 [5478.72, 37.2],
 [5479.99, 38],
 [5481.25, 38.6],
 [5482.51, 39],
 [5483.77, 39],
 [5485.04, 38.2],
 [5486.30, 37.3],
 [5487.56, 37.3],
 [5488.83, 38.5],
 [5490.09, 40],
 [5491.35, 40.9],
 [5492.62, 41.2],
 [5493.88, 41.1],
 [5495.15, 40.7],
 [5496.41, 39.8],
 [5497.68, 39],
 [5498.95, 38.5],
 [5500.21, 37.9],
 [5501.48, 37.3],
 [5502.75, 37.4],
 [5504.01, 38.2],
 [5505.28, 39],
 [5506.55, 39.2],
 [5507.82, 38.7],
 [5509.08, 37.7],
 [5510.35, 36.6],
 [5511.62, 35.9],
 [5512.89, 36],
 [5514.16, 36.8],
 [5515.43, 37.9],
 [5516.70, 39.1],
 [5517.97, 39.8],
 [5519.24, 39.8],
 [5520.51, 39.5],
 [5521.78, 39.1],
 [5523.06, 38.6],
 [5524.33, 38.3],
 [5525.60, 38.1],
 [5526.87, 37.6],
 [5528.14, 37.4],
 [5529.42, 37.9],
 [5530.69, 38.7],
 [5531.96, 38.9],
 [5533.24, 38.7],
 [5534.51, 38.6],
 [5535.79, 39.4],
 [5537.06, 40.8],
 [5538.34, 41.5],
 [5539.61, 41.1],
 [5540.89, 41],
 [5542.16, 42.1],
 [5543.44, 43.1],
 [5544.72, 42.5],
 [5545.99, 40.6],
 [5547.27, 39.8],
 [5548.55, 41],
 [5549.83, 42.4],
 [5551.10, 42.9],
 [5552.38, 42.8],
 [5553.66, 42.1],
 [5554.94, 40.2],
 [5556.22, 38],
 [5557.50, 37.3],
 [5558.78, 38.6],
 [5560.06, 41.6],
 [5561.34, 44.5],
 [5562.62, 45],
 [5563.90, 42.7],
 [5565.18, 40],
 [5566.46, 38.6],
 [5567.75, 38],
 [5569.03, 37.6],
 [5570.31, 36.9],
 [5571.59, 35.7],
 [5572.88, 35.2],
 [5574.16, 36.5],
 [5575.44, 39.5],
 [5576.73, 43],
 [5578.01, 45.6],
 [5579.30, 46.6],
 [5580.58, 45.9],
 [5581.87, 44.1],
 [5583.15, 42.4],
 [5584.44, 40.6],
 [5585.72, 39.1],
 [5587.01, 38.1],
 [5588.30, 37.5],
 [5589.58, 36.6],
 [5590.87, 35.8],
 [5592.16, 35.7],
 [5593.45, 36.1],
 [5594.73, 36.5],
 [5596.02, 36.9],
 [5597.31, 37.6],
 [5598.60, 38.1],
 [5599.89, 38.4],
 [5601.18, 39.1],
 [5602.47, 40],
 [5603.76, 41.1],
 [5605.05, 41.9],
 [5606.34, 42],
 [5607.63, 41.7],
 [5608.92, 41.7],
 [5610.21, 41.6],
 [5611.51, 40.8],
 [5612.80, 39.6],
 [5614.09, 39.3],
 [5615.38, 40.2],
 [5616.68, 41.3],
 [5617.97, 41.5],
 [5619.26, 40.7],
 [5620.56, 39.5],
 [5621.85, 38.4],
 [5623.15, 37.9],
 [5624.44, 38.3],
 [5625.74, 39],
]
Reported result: 1.04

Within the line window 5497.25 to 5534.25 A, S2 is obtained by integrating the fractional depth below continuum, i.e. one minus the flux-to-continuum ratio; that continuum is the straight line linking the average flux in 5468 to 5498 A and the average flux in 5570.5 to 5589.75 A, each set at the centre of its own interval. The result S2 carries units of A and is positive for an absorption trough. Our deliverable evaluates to 1.0 A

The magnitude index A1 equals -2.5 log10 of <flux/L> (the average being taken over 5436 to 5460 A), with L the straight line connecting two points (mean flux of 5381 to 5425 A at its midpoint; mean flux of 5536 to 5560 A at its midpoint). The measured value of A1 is 0.03 mag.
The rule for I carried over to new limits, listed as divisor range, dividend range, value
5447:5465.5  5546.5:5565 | 1.22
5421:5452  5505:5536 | 1.04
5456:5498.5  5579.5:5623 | 1.10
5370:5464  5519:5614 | 1.12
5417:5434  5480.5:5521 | 1.08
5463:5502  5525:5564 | 1.08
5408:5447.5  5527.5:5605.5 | 1.11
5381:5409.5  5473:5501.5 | 1.07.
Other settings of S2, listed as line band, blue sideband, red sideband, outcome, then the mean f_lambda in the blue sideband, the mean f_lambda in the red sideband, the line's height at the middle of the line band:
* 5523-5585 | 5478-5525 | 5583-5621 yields -2.3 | 38.6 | 39.3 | 39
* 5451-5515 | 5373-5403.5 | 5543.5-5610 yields 3.3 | 38.8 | 40.1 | 39.4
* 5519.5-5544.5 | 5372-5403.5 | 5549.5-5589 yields 0.4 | 38.8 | 40.6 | 40.2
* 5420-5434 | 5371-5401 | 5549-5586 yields 0.9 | 39.1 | 40.8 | 39.5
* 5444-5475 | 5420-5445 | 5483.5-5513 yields 1.4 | 37.8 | 38.6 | 38.1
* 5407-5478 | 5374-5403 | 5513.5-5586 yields 4.1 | 38.8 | 40.2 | 39.3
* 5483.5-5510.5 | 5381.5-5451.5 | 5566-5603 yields -0.4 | 37.6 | 39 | 38.3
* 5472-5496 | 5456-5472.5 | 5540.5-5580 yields -1.2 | 36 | 40.7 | 37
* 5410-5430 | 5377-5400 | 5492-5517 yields 0.8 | 39.1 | 38.4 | 38.9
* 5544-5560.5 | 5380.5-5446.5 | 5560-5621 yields -0.5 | 37.7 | 40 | 39.5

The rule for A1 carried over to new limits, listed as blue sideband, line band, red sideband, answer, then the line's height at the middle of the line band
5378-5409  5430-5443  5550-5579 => 0.026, 38.7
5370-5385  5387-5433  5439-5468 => 0.059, 39.1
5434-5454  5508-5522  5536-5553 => 0.070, 40.6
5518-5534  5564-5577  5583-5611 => 0.019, 38.8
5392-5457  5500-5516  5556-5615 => 0.025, 38.5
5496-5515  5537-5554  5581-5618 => -0.086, 38.5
